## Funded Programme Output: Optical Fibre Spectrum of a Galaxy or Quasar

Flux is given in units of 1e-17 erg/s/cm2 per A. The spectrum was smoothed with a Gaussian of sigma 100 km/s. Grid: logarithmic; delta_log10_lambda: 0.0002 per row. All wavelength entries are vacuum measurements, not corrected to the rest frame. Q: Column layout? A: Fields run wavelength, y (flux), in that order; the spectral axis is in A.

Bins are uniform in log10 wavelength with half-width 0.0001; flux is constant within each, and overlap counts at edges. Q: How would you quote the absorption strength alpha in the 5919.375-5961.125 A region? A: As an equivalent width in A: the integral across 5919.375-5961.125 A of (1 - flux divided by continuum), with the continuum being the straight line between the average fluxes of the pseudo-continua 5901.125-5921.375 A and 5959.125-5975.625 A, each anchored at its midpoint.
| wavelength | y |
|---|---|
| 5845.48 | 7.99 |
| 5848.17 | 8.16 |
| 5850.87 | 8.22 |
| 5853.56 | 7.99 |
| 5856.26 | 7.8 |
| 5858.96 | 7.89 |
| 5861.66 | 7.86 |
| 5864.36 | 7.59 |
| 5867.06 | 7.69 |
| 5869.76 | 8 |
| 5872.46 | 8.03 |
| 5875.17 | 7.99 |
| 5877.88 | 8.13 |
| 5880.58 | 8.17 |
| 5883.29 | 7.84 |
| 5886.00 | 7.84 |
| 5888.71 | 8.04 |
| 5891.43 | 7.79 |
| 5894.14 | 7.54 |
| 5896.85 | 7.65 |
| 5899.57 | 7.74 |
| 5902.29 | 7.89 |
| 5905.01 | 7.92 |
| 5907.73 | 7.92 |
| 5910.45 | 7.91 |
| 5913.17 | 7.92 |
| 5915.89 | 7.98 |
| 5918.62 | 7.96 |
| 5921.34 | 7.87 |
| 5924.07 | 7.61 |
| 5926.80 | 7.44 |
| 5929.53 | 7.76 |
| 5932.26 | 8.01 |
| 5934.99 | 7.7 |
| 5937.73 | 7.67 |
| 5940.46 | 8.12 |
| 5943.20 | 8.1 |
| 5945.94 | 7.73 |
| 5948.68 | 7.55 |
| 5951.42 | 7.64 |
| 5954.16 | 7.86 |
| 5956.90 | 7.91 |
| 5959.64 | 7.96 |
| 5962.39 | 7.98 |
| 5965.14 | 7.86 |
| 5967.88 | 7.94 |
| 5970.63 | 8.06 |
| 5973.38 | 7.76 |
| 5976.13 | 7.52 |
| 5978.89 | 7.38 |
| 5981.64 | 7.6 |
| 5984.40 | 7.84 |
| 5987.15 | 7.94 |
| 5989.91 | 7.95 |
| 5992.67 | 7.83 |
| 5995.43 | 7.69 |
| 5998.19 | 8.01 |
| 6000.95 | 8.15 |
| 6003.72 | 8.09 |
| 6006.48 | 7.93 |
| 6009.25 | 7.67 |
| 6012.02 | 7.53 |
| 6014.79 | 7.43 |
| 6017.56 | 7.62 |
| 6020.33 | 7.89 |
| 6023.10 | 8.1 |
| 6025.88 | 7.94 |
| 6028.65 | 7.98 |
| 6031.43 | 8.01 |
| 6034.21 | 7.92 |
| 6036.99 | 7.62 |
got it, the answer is 0.6 A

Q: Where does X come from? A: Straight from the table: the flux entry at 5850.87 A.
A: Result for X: 8.22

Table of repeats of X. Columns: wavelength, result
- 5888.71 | 8.04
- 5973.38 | 7.76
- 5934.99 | 7.7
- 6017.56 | 7.62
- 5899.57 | 7.74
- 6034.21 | 7.92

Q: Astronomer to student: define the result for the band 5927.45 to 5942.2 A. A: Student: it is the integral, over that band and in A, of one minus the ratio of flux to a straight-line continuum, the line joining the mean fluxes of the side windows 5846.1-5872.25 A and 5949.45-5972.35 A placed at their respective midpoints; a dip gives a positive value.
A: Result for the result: 0.1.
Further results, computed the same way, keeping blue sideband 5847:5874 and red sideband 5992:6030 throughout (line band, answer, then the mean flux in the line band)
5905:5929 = 0.2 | 7.83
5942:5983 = 0.4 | 7.79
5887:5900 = 0.2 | 7.75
